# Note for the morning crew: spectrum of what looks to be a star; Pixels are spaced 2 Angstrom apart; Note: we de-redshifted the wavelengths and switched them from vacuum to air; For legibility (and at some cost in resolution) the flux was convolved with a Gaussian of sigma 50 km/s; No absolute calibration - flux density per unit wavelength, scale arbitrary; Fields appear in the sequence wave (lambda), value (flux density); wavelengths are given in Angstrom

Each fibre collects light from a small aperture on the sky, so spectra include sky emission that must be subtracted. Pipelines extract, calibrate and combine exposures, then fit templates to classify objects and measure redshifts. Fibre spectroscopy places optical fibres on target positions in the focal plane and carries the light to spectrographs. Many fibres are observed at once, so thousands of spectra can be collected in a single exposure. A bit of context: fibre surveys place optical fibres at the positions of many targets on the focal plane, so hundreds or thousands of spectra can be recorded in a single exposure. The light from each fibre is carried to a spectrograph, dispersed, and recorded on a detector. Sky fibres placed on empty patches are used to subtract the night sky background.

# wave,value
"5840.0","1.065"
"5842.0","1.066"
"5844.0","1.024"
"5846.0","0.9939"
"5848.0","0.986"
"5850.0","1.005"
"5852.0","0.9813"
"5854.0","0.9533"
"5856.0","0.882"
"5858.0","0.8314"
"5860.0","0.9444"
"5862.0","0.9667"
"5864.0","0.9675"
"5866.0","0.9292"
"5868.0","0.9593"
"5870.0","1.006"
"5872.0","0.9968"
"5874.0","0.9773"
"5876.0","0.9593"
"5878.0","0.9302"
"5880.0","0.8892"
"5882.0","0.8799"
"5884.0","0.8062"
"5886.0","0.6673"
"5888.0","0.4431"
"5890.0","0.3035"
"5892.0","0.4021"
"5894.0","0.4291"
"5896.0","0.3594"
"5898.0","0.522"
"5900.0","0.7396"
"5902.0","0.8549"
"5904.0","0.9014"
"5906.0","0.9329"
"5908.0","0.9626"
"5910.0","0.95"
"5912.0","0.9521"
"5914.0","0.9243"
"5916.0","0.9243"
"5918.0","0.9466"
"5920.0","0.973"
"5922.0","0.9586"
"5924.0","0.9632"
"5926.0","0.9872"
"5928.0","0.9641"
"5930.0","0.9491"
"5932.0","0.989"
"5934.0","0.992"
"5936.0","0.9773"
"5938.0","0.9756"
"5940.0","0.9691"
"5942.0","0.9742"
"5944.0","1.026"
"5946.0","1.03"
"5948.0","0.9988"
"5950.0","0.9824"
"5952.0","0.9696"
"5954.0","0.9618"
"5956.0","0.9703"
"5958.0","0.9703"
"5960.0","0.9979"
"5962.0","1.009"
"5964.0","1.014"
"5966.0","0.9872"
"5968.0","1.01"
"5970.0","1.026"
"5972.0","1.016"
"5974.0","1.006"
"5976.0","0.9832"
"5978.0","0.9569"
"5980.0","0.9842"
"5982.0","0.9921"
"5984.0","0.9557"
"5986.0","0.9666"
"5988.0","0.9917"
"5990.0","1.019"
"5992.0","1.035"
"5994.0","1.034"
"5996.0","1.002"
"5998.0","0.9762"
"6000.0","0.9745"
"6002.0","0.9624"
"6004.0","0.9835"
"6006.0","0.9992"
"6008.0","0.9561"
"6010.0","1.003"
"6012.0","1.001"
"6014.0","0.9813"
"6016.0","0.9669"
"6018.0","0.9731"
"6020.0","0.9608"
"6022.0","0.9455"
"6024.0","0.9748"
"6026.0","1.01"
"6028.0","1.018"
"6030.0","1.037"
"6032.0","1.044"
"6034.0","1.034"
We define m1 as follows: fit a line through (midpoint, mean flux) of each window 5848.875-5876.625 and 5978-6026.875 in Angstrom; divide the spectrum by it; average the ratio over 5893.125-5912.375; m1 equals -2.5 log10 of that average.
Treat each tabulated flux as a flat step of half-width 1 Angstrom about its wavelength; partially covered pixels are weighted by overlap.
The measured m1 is 0.26 mag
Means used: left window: 0.954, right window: 0.985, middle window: 0.756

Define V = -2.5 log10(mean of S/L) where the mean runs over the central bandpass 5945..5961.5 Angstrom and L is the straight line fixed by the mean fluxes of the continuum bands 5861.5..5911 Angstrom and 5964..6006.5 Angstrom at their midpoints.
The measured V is -0.067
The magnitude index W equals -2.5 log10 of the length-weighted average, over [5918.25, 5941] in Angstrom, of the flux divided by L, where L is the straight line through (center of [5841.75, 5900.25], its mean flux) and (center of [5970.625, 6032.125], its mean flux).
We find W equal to -0.08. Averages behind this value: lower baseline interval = 0.825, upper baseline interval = 0.99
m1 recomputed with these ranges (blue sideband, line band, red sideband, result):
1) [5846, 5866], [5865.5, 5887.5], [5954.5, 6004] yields 0.07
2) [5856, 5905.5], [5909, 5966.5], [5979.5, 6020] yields -0.11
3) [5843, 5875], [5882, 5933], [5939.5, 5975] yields 0.23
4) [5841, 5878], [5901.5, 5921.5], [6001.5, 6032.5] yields 0.04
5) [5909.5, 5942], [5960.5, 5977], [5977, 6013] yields -0.03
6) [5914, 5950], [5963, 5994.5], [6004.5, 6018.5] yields -0.02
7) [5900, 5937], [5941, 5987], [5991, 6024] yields -0.03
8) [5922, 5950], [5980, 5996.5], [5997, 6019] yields -0.02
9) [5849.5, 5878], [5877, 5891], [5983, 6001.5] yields 0.34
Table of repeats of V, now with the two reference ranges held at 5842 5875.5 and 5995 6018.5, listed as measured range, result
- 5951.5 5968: -0.011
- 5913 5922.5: 0.031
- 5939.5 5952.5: -0.021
